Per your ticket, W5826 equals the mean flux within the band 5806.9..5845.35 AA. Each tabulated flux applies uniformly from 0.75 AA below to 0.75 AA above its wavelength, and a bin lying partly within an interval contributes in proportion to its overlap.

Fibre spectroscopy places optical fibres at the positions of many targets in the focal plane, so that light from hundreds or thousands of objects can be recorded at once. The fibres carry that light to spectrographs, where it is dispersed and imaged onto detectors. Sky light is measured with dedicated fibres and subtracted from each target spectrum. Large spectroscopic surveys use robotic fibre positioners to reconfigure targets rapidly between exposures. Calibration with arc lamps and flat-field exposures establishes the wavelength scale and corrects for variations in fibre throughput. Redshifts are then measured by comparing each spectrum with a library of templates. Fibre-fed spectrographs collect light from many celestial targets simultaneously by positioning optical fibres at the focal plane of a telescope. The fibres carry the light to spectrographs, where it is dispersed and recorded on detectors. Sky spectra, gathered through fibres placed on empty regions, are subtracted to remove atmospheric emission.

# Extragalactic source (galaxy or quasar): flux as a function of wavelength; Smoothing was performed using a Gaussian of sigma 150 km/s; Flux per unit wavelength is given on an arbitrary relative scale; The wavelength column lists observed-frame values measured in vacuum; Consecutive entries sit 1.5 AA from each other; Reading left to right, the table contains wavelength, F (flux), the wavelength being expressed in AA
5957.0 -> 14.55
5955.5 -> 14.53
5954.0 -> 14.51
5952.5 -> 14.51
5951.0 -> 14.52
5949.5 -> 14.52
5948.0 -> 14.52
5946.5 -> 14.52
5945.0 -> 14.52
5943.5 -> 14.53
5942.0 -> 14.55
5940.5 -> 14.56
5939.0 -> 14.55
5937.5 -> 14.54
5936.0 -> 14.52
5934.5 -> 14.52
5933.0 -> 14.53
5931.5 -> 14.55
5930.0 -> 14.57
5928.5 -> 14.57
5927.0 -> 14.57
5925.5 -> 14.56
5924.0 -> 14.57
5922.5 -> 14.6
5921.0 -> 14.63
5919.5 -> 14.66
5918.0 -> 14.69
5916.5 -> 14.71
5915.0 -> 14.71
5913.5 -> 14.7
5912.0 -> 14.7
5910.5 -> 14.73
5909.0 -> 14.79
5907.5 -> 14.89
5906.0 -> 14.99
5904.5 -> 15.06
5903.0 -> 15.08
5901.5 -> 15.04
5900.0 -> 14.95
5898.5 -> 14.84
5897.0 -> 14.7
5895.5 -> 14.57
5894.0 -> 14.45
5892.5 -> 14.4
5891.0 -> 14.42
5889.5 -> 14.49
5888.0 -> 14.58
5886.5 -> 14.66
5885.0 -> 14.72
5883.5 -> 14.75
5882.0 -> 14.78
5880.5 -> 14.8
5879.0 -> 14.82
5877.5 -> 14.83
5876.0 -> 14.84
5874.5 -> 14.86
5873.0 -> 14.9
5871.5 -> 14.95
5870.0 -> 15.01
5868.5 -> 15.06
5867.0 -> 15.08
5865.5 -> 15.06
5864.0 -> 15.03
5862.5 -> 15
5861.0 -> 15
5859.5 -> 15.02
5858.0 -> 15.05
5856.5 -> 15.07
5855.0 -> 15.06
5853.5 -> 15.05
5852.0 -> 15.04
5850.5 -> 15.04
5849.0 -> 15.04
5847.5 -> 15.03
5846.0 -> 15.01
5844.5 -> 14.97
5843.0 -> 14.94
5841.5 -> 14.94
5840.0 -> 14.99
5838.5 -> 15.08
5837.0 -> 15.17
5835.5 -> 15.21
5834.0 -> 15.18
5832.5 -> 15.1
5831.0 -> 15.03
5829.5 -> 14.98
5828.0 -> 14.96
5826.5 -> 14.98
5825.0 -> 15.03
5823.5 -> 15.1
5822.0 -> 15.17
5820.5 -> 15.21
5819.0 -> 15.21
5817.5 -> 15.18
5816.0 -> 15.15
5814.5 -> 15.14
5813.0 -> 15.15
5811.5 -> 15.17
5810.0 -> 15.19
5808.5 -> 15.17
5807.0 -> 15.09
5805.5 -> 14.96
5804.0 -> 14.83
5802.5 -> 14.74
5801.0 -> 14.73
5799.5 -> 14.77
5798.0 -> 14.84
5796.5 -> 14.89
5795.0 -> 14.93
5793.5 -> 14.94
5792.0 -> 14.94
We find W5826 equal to 15.1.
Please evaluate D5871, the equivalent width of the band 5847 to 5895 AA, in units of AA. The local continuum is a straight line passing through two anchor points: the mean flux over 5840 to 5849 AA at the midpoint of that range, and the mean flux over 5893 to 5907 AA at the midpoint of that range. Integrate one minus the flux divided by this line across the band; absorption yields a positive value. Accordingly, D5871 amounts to 0.2 AA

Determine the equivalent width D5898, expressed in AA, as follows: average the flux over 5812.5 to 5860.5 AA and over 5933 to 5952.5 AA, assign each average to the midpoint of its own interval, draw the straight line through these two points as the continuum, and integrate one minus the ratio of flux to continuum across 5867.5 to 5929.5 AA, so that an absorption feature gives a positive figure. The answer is 0.0 AA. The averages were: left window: 15.1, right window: 14.5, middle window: 14.7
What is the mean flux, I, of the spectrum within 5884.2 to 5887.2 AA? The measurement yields 14.7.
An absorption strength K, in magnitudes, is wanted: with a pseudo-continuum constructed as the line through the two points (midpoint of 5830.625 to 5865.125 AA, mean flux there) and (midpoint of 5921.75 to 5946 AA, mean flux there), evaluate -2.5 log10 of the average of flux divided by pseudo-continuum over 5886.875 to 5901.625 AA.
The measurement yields 0.01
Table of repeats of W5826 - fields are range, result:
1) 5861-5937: 14.8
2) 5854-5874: 15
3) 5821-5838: 15.1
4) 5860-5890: 14.9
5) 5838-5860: 15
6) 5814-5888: 15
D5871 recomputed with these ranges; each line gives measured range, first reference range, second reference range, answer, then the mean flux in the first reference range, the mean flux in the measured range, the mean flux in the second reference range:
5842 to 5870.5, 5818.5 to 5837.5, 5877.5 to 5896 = -0.3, 15.1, 15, 14.6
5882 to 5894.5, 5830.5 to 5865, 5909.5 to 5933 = 0.2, 15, 14.6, 14.6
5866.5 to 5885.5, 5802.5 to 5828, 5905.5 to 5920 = 0.0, 15.1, 14.9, 14.8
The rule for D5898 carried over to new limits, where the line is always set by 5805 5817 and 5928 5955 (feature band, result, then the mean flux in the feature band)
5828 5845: 0.0 AA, 15.1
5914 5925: 0.0 AA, 14.7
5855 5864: -0.1 AA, 15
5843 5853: 0.0 AA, 15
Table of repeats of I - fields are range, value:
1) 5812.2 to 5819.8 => 15.2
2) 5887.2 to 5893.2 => 14.5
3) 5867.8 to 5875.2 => 15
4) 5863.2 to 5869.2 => 15.1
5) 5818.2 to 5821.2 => 15.2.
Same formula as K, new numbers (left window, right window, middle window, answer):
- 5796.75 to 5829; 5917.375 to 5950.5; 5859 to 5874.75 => -0.01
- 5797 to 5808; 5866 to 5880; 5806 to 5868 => -0.01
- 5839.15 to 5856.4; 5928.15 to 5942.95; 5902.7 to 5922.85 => -0.01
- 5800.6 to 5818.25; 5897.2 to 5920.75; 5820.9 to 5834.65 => 0.00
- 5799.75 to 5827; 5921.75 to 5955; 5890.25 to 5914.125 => -0.01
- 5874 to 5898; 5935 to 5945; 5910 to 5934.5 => 0.00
